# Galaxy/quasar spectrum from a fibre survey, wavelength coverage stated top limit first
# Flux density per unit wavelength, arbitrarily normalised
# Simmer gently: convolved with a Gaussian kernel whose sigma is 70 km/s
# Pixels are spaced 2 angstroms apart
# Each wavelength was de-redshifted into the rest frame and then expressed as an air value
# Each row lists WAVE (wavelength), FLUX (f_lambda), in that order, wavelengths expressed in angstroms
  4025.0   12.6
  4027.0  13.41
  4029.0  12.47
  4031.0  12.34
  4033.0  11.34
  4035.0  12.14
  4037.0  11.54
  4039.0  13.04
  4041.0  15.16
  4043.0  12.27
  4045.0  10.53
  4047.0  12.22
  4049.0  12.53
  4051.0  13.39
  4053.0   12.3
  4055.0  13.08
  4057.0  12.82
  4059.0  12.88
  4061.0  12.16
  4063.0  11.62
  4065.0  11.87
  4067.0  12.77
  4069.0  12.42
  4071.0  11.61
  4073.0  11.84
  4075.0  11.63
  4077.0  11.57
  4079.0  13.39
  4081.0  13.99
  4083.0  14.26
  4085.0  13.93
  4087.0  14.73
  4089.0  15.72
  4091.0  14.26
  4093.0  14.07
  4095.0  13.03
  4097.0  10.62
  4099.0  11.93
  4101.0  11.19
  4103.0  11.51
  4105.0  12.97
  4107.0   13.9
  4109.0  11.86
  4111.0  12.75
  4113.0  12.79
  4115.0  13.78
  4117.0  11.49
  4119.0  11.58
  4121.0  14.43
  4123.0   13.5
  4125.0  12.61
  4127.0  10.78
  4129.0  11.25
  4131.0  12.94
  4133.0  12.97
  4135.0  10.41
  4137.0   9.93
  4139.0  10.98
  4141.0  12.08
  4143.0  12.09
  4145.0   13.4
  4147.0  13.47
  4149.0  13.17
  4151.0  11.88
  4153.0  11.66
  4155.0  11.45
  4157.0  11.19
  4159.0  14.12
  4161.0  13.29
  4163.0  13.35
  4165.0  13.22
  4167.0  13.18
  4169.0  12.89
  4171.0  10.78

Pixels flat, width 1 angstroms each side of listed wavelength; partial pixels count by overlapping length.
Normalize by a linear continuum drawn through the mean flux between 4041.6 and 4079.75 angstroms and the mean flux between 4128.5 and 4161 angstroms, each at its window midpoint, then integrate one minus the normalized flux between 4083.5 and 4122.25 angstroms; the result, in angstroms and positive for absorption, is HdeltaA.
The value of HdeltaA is -2.54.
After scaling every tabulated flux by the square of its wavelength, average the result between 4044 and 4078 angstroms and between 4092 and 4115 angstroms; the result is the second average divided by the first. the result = 1.05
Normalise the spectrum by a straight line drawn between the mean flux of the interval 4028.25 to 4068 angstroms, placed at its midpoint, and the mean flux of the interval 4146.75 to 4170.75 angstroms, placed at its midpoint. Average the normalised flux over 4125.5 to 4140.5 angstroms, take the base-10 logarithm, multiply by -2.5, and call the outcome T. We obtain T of 0.11 mag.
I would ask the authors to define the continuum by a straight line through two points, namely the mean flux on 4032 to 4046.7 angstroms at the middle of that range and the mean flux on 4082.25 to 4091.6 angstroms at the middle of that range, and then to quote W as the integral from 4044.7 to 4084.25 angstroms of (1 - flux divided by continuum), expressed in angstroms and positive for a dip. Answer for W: 3.0 angstroms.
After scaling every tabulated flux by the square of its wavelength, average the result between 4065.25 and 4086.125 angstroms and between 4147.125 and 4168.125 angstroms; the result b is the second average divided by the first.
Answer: 1.04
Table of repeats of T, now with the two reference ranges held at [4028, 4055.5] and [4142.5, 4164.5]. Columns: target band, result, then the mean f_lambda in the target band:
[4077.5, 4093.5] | -0.137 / 14.2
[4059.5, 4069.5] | 0.026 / 12.2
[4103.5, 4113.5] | -0.018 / 12.8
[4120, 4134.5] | 0.004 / 12.6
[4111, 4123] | -0.023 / 12.9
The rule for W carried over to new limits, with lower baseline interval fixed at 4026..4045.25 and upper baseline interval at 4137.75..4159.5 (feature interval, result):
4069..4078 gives 0.48 angstroms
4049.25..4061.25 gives -0.33 angstroms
